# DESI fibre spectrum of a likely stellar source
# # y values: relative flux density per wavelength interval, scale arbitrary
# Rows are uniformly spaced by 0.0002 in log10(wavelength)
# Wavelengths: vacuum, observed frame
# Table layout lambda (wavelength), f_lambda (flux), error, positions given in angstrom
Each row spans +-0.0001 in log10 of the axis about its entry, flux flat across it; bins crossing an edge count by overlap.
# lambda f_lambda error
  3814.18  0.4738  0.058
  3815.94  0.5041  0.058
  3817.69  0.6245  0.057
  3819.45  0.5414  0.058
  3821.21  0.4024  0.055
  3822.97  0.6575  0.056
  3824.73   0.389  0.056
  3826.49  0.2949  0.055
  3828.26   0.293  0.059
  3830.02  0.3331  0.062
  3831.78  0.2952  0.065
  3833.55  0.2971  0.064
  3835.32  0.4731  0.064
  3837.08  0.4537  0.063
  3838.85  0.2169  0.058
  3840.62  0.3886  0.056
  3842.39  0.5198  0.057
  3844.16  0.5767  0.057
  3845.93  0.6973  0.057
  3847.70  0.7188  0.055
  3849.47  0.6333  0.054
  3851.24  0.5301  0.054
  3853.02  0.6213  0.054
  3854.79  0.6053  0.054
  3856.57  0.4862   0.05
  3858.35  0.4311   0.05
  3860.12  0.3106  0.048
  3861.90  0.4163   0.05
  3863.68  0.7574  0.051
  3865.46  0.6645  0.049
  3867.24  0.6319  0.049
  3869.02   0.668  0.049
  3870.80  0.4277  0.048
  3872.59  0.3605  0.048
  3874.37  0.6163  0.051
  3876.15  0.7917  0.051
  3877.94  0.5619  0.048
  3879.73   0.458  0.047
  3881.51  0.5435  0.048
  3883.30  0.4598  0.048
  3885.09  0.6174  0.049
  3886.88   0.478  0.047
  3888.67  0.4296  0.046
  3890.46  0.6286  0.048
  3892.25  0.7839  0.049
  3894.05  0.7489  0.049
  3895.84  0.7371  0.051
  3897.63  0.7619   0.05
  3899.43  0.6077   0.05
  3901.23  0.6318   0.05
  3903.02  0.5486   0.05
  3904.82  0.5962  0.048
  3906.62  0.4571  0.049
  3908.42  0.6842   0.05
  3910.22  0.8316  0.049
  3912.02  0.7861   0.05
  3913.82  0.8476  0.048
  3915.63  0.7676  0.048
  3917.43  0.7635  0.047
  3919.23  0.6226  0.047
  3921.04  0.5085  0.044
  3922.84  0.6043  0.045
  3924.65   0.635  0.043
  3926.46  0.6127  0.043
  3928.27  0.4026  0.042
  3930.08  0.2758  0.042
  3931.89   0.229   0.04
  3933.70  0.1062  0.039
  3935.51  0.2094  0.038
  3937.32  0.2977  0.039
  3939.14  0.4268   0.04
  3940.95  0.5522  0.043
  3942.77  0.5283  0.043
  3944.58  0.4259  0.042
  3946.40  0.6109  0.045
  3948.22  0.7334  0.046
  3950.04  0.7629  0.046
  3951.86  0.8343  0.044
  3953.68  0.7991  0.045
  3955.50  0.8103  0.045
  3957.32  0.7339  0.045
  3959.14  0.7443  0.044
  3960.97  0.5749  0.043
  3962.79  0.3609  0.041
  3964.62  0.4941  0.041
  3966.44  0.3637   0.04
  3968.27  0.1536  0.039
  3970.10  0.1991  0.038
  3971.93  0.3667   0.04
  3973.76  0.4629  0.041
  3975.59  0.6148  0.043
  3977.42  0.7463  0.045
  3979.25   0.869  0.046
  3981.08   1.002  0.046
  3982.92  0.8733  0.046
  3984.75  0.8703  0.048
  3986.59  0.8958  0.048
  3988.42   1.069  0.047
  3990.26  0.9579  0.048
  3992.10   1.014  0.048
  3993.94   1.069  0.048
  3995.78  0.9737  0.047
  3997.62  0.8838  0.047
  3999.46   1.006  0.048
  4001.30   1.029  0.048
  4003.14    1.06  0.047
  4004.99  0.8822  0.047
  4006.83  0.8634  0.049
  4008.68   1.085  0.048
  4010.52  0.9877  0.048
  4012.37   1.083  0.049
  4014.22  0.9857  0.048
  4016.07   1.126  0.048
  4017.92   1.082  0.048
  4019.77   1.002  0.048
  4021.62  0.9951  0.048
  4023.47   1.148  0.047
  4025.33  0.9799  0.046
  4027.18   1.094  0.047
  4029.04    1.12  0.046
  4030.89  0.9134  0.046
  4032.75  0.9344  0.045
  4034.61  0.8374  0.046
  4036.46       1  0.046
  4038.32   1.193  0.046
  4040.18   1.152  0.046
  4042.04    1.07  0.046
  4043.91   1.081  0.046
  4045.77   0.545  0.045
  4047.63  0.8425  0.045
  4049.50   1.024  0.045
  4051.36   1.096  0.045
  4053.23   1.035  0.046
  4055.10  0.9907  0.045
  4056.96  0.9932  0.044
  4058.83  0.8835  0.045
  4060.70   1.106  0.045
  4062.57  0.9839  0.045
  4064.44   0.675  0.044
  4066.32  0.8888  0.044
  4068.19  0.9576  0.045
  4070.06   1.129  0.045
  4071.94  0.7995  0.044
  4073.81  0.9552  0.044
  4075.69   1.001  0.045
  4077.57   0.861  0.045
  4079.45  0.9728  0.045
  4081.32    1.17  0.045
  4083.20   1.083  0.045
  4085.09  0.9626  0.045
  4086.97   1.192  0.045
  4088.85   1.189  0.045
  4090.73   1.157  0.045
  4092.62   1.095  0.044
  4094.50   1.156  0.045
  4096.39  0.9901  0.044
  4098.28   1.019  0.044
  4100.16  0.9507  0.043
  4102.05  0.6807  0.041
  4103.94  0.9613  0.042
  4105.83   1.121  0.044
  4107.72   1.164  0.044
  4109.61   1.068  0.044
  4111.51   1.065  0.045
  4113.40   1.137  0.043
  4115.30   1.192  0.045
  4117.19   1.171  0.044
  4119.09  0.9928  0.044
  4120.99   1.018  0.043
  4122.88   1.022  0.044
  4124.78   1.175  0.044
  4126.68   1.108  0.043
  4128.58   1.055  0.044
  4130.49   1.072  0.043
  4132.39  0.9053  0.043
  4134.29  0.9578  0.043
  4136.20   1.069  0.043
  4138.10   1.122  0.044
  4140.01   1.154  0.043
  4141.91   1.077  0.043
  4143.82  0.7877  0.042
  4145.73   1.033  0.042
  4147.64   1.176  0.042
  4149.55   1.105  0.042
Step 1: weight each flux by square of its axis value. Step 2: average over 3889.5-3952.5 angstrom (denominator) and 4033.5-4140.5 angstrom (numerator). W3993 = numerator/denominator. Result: 1.90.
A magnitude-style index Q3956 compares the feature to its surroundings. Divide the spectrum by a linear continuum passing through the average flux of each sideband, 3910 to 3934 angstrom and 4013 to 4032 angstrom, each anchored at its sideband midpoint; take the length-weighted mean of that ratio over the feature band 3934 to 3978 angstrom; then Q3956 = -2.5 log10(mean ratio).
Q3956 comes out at 0.36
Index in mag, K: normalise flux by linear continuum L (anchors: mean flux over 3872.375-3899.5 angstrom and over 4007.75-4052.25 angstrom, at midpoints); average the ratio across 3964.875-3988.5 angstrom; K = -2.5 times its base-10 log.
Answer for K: 0.34 mag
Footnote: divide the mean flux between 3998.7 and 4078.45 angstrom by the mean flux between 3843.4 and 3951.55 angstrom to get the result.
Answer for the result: 1.7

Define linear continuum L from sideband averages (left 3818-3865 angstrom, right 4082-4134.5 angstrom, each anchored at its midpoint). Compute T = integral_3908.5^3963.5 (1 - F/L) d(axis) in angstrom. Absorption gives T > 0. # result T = 8.1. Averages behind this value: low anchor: 0.478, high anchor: 1.06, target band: 0.582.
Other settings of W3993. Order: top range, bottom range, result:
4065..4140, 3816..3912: 2.15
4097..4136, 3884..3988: 1.90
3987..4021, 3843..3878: 1.88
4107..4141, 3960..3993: 1.75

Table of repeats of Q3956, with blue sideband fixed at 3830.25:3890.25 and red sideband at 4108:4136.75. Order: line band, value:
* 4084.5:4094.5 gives -0.13 mag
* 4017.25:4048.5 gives -0.14 mag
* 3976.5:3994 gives -0.19 mag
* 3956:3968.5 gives 0.37 mag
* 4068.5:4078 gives 0.01 mag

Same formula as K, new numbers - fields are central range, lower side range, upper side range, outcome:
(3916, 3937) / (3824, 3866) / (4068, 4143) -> 0.38 mag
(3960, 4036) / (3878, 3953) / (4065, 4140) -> -0.09 mag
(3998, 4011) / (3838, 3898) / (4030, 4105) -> -0.15 mag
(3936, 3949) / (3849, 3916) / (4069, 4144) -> 0.40 mag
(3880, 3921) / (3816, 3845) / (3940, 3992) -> -0.18 mag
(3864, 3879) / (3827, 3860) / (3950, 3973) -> -0.22 mag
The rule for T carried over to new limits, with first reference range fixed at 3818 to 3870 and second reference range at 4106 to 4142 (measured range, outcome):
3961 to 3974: 6.91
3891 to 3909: -1.29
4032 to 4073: -1.51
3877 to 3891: 1.41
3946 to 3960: -0.69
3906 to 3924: -1.32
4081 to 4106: -0.75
